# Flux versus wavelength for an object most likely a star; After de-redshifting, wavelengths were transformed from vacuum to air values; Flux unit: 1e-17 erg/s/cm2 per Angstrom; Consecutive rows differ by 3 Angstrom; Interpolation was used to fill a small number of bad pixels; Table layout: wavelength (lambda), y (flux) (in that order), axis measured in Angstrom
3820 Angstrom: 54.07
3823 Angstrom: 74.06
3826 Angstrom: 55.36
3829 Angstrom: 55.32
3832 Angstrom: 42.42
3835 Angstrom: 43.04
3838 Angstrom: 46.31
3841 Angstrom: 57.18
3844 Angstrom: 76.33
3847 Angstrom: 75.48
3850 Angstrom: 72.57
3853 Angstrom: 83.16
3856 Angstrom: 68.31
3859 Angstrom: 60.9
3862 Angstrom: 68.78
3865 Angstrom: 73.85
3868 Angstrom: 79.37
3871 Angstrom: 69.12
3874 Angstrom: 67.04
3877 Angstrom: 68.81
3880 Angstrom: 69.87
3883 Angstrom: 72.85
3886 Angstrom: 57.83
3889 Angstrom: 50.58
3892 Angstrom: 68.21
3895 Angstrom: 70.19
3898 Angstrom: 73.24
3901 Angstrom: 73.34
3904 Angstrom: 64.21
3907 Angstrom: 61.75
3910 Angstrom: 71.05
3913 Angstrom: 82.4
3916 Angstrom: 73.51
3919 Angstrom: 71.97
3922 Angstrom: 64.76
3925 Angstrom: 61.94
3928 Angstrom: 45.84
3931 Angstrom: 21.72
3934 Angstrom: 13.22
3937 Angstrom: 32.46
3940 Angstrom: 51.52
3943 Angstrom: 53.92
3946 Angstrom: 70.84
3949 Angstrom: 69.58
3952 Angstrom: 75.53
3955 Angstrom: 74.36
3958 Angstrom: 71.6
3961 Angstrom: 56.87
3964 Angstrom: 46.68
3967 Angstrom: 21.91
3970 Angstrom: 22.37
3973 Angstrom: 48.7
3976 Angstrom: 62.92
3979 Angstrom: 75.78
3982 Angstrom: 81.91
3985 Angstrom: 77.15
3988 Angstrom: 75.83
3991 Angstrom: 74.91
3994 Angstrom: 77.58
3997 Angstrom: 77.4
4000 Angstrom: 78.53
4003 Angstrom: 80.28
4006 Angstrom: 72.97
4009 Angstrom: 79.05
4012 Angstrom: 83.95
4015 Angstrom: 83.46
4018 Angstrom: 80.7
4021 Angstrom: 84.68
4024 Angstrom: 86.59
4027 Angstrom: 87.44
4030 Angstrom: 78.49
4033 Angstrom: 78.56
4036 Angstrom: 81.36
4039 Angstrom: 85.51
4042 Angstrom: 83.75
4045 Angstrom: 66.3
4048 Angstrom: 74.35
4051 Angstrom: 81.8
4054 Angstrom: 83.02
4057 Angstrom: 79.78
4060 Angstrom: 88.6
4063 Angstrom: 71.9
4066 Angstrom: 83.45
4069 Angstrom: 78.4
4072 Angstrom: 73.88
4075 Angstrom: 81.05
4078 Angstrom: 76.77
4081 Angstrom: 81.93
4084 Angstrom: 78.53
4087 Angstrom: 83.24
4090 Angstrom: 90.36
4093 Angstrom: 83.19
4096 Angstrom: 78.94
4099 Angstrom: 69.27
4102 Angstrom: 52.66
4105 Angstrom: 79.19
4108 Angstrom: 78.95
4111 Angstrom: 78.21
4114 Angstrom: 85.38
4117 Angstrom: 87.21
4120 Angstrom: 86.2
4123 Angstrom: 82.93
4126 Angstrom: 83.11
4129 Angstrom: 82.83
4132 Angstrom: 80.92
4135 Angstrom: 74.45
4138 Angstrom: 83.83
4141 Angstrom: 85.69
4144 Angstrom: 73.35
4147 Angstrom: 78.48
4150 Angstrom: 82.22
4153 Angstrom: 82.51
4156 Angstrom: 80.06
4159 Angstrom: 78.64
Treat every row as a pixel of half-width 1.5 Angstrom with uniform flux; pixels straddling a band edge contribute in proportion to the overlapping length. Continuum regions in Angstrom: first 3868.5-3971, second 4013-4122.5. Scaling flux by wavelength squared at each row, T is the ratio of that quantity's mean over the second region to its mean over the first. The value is 1.45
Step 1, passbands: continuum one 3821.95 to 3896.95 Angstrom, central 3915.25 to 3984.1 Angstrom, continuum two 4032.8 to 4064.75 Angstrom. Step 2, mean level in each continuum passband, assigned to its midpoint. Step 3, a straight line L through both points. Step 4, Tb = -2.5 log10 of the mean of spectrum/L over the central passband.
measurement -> 0.289 mag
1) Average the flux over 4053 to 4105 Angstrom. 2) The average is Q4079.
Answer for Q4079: 78.5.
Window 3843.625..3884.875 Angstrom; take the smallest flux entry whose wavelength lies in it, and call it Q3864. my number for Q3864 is 60.9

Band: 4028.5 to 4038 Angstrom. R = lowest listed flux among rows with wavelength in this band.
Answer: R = 78.49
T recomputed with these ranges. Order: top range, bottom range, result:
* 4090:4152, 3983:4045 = 1.05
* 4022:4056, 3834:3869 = 1.32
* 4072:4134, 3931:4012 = 1.37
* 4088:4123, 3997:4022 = 1.04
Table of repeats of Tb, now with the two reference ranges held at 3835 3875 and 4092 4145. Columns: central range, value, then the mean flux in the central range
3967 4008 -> 0.09 mag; 68.1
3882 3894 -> 0.12 mag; 62.3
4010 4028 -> -0.13 mag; 84.2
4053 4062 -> -0.09 mag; 83.2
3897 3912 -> 0.02 mag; 69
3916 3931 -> 0.21 mag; 58.4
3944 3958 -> 0.01 mag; 71.8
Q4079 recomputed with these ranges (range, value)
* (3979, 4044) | 80.3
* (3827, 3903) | 65.7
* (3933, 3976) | 51.5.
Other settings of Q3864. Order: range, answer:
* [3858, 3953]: 13.22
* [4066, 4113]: 52.66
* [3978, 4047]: 66.3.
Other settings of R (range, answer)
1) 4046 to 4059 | 74.35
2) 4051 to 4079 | 71.9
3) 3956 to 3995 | 21.91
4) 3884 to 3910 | 50.58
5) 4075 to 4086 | 76.77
